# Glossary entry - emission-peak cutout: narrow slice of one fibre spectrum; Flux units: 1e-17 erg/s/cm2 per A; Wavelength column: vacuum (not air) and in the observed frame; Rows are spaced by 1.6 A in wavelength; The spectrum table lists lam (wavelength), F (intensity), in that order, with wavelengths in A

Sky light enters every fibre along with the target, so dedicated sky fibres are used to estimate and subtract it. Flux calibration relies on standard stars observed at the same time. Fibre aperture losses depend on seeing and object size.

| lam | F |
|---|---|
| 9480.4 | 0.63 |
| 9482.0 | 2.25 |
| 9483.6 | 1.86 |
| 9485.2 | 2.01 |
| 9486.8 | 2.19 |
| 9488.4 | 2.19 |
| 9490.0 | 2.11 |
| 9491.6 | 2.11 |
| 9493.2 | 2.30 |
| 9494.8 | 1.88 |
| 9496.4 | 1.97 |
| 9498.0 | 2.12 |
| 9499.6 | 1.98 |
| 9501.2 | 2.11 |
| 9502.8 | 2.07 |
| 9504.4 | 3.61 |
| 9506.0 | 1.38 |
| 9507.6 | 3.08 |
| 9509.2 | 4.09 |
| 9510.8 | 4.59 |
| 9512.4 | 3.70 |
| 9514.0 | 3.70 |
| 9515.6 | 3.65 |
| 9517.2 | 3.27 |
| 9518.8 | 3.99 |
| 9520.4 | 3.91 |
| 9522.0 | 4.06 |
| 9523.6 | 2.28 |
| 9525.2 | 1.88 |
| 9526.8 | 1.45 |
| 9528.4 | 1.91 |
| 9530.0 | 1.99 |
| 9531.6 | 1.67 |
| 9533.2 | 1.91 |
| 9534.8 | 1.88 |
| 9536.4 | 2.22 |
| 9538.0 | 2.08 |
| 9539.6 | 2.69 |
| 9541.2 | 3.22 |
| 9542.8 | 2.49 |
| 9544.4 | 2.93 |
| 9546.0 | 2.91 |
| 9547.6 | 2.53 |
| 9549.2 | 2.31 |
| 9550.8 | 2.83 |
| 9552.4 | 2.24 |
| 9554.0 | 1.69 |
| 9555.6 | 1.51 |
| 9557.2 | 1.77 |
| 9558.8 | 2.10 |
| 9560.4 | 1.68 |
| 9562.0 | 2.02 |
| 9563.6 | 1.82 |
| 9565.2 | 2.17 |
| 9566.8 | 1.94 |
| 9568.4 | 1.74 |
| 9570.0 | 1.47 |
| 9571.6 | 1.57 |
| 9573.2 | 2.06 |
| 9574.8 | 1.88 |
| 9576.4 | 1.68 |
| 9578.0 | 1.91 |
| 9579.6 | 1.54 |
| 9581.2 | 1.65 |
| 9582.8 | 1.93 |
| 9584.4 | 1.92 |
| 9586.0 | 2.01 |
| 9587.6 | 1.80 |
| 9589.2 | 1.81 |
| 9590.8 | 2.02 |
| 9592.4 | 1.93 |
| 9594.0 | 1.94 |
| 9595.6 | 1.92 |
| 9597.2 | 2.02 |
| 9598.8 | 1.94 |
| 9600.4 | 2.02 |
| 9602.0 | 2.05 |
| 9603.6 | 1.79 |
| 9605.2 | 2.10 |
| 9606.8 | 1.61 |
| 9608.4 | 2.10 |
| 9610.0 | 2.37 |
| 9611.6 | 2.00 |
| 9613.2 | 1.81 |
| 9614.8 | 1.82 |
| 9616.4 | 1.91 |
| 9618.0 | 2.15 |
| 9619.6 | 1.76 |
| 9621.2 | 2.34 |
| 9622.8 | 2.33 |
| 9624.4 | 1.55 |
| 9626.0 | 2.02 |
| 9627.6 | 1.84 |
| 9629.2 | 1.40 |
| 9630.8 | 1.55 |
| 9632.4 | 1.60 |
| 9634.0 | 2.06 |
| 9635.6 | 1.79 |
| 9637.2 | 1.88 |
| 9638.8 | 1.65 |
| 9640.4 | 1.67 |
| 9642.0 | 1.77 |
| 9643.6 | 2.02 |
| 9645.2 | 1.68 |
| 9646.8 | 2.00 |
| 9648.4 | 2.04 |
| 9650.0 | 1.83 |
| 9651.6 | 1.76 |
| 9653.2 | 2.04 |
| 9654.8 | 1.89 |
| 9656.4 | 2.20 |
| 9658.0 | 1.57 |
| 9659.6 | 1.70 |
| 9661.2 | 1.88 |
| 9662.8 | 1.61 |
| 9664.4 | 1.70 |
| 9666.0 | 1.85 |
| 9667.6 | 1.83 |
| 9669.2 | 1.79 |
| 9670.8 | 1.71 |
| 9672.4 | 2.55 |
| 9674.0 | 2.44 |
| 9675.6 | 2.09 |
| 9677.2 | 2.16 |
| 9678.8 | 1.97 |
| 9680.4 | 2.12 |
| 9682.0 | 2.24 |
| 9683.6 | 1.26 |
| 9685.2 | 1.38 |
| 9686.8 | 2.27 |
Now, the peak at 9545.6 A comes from [N II] 6583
